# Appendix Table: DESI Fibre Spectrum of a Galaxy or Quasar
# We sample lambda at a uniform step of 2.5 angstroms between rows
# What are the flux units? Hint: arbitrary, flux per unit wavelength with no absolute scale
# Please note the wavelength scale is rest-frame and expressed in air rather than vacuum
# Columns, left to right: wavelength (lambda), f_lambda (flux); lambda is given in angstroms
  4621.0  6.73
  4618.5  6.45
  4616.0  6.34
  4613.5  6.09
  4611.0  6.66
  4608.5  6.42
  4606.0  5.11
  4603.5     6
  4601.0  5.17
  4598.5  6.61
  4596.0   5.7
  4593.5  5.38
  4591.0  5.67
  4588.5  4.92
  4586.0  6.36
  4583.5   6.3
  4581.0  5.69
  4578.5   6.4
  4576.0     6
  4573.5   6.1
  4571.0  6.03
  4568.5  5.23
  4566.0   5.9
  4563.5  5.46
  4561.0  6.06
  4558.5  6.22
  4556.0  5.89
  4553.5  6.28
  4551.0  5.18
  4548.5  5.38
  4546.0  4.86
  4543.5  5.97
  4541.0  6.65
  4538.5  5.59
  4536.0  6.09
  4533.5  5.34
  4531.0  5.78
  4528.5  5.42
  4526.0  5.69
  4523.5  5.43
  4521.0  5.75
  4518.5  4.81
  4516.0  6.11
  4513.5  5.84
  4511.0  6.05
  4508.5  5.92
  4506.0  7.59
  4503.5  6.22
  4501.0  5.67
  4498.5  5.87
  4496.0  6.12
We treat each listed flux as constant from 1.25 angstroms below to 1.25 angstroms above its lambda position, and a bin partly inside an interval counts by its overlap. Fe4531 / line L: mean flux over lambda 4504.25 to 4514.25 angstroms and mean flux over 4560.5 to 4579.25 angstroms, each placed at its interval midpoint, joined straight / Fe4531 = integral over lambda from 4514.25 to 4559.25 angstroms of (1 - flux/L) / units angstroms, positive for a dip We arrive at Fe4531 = 3.3 angstroms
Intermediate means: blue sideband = 6.37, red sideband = 5.88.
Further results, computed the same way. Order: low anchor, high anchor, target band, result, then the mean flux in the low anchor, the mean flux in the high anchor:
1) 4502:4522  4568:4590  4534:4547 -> 0.3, 6.04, 5.91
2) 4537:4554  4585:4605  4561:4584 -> -0.8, 5.68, 5.71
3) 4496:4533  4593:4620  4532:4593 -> 1.4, 5.87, 6.02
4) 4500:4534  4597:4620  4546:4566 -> 0.7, 5.84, 6.1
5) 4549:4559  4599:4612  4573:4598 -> 0.0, 5.83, 5.9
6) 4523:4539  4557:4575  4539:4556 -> 0.0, 5.63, 5.86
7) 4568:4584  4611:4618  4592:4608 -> 1.3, 5.98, 6.32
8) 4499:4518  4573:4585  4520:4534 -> 1.3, 6.13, 6.1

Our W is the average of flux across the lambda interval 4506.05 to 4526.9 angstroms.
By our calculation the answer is 5.81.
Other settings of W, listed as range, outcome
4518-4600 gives 5.77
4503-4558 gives 5.81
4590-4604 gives 5.74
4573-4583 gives 6.06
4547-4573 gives 5.76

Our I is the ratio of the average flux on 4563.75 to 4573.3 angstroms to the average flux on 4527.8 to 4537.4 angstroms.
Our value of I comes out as 1.01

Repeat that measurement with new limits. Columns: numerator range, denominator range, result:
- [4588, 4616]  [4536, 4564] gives 1.01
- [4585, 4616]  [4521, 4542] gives 1.02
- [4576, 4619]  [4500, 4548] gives 1.02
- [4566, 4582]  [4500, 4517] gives 0.95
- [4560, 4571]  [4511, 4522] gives 1.00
